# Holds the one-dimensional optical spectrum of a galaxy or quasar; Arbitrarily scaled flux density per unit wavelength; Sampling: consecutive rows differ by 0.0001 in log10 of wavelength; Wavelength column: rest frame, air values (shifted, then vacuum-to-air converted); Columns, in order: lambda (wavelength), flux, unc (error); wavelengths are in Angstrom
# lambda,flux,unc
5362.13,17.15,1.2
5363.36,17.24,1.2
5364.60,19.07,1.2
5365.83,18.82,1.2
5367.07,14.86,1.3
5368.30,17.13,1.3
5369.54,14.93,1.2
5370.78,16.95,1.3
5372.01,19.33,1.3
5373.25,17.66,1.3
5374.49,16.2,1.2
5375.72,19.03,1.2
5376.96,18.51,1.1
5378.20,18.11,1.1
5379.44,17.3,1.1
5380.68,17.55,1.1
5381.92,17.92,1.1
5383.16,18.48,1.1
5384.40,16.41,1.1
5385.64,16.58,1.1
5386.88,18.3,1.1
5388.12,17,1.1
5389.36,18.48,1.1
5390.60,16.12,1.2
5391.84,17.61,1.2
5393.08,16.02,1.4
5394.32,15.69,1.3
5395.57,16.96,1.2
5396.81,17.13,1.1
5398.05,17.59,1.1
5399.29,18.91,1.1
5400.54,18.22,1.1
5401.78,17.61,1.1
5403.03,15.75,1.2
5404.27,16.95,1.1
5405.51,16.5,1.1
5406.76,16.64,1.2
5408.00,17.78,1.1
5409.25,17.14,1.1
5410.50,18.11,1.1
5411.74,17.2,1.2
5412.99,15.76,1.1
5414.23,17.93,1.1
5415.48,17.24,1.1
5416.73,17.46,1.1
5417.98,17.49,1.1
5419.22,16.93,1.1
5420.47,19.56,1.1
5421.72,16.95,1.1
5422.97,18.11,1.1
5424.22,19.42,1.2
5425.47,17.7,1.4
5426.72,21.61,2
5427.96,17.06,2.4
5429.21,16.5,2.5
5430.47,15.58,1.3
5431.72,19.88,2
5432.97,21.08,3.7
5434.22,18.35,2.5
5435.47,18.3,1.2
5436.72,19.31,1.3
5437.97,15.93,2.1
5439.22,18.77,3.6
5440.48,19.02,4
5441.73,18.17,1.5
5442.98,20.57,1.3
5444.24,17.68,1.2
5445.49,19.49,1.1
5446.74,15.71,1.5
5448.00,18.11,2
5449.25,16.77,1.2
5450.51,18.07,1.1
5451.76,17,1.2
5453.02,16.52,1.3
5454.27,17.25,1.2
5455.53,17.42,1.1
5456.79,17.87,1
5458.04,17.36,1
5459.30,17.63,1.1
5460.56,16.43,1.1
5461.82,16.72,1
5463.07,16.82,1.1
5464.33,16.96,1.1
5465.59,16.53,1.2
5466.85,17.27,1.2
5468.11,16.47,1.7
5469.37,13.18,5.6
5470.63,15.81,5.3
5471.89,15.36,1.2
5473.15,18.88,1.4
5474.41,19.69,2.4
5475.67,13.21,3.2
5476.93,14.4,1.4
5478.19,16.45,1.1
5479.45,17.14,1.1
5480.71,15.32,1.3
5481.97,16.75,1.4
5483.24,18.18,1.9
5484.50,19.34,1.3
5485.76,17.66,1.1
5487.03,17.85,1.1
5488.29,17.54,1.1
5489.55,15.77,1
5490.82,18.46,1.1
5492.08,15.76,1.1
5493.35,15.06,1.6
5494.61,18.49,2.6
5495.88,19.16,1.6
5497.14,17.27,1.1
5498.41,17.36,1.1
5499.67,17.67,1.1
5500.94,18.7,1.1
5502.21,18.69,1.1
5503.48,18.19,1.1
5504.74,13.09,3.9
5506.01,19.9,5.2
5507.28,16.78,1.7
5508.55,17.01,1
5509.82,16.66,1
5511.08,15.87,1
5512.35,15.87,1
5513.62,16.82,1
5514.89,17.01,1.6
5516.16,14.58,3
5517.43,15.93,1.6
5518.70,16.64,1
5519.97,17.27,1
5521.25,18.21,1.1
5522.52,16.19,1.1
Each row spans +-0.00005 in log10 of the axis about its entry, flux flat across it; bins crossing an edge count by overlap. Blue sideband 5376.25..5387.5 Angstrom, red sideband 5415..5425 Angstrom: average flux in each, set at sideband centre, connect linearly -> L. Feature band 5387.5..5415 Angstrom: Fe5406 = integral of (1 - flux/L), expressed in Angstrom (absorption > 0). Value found 1.0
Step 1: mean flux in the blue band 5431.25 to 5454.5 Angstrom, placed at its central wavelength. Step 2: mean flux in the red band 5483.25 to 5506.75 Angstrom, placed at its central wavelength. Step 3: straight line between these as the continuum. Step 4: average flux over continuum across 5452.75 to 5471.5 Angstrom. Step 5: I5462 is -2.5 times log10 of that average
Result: 0.08 mag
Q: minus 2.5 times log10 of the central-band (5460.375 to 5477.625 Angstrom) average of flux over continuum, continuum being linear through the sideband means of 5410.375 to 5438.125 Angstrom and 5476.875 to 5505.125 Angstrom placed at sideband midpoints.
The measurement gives 0.08 mag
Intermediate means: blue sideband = 18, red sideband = 17.2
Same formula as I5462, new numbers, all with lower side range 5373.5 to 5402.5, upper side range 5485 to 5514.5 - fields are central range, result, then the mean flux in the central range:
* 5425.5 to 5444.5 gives -0.07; 18.5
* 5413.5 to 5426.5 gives -0.04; 18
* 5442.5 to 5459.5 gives -0.02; 17.6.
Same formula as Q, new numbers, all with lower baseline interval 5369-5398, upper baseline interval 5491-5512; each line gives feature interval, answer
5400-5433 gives -0.02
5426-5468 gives -0.03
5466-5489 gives 0.04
